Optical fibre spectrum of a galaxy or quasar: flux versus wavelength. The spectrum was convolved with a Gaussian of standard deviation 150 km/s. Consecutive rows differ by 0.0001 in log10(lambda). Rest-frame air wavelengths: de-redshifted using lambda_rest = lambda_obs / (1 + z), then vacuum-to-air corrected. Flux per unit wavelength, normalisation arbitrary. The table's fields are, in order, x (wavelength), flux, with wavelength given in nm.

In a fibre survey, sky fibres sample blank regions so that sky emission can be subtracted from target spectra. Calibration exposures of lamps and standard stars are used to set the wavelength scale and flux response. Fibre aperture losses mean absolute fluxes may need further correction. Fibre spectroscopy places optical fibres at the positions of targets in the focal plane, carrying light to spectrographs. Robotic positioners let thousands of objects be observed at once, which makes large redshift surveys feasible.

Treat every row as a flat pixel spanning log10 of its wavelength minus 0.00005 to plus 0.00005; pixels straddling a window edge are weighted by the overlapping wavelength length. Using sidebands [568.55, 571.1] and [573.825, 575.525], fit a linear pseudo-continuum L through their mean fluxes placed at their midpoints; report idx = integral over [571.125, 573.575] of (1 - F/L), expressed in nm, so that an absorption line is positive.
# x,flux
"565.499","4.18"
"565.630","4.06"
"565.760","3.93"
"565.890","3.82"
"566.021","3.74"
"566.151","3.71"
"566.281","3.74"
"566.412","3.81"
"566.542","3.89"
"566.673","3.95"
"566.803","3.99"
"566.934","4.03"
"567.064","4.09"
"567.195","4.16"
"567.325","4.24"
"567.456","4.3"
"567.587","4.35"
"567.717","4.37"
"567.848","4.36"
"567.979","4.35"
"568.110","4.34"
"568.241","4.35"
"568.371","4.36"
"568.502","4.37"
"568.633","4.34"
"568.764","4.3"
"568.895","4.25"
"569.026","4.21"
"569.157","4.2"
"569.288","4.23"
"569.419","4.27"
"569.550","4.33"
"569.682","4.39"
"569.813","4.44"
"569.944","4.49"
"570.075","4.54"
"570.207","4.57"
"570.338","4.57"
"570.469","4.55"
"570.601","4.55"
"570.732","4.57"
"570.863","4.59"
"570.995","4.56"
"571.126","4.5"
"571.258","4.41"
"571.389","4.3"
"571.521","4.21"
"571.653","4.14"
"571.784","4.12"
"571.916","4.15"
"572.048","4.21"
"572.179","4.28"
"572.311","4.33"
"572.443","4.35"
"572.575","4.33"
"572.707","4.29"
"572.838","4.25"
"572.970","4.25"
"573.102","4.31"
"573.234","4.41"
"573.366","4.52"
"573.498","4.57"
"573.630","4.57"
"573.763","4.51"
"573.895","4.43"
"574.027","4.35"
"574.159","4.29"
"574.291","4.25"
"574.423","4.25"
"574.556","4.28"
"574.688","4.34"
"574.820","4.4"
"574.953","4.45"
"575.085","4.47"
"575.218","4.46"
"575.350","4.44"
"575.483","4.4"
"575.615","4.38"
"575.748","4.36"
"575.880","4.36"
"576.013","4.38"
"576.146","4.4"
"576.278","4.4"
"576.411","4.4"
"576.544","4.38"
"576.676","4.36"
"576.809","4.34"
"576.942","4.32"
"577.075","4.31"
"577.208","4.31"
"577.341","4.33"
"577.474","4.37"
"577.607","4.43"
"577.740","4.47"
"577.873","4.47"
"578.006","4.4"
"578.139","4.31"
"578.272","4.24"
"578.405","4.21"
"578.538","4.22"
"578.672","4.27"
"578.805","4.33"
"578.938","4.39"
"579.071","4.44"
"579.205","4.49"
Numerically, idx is 0.05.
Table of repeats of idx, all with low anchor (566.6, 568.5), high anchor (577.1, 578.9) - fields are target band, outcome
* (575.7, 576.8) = -0.015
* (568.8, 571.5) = -0.102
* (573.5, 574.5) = -0.021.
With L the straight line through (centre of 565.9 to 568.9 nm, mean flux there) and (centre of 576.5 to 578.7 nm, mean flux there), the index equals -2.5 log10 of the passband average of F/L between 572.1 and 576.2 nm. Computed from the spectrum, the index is -0.03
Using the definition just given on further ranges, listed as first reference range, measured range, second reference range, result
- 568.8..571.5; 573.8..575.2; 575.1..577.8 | 0.01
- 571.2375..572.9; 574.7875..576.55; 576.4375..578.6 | -0.02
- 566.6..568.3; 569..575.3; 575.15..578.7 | -0.02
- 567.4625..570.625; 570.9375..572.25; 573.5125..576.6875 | 0.02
